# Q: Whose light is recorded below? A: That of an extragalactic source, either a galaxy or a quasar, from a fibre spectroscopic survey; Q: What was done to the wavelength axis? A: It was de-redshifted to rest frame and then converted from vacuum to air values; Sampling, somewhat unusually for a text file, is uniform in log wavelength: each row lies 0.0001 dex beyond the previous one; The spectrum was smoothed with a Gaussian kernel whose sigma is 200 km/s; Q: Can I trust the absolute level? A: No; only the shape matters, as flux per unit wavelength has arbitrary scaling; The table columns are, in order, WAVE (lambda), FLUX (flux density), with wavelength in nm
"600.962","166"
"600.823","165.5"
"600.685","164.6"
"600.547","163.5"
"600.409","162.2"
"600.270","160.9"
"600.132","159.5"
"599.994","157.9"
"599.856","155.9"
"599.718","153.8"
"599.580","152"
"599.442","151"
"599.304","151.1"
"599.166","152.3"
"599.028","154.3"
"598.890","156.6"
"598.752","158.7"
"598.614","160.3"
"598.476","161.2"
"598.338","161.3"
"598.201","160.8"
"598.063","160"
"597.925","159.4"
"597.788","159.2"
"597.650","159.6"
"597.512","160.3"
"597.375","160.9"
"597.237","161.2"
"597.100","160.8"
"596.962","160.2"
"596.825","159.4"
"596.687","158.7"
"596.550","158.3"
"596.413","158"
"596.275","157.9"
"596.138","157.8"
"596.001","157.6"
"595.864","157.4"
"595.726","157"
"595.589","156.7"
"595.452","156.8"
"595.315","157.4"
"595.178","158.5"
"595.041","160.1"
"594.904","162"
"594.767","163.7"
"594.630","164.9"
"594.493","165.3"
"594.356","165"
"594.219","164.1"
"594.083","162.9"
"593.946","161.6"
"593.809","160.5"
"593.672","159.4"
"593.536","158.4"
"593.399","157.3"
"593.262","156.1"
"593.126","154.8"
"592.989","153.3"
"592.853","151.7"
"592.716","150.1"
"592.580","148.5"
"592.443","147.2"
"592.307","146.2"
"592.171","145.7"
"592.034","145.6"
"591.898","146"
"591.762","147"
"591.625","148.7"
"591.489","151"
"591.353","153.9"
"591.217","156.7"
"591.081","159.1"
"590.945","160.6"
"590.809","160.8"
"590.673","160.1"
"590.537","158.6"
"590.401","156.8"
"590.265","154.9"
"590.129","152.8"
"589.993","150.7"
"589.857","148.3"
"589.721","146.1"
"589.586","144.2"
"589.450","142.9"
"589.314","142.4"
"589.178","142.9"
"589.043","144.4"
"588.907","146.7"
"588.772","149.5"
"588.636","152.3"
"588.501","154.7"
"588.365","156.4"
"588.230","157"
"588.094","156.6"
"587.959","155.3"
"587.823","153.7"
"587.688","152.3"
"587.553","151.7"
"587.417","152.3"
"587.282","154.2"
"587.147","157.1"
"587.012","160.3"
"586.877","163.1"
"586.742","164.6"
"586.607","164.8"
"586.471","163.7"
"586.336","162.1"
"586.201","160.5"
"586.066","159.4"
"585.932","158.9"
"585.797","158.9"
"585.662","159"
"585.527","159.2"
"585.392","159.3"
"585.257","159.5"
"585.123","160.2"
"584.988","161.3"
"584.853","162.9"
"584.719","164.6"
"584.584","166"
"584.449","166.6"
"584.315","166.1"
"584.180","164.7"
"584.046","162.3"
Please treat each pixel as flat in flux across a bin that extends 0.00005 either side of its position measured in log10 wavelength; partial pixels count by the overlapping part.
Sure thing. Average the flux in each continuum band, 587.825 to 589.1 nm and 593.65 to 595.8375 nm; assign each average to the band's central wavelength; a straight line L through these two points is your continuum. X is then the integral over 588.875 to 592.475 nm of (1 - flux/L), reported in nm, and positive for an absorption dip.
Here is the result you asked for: 0.12 nm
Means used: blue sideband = 153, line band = 150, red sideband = 161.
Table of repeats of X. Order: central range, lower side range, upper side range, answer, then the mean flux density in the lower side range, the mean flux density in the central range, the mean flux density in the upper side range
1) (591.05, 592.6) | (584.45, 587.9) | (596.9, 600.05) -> 0.09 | 160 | 149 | 158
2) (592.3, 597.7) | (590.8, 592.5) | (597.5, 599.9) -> -0.15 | 151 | 158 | 157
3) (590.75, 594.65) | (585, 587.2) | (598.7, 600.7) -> 0.09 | 161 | 155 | 157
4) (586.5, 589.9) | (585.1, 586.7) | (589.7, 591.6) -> 0.11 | 161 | 153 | 155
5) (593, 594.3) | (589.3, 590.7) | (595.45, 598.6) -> -0.03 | 151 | 159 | 159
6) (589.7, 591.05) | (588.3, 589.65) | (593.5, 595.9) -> -0.04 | 148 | 155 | 161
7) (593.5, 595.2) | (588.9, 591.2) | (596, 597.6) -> -0.06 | 152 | 162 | 159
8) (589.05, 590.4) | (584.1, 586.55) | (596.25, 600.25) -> 0.11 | 162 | 148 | 158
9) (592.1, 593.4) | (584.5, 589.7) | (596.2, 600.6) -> 0.05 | 156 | 151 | 158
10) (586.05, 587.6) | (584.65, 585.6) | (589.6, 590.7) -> -0.01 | 161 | 160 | 153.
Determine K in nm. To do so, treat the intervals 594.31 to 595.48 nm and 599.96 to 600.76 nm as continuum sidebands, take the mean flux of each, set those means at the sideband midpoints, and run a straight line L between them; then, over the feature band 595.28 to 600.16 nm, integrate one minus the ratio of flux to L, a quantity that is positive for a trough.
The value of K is 0.117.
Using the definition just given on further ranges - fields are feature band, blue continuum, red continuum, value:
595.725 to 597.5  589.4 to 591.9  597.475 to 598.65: -0.003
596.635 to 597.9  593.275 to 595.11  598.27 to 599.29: -0.010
